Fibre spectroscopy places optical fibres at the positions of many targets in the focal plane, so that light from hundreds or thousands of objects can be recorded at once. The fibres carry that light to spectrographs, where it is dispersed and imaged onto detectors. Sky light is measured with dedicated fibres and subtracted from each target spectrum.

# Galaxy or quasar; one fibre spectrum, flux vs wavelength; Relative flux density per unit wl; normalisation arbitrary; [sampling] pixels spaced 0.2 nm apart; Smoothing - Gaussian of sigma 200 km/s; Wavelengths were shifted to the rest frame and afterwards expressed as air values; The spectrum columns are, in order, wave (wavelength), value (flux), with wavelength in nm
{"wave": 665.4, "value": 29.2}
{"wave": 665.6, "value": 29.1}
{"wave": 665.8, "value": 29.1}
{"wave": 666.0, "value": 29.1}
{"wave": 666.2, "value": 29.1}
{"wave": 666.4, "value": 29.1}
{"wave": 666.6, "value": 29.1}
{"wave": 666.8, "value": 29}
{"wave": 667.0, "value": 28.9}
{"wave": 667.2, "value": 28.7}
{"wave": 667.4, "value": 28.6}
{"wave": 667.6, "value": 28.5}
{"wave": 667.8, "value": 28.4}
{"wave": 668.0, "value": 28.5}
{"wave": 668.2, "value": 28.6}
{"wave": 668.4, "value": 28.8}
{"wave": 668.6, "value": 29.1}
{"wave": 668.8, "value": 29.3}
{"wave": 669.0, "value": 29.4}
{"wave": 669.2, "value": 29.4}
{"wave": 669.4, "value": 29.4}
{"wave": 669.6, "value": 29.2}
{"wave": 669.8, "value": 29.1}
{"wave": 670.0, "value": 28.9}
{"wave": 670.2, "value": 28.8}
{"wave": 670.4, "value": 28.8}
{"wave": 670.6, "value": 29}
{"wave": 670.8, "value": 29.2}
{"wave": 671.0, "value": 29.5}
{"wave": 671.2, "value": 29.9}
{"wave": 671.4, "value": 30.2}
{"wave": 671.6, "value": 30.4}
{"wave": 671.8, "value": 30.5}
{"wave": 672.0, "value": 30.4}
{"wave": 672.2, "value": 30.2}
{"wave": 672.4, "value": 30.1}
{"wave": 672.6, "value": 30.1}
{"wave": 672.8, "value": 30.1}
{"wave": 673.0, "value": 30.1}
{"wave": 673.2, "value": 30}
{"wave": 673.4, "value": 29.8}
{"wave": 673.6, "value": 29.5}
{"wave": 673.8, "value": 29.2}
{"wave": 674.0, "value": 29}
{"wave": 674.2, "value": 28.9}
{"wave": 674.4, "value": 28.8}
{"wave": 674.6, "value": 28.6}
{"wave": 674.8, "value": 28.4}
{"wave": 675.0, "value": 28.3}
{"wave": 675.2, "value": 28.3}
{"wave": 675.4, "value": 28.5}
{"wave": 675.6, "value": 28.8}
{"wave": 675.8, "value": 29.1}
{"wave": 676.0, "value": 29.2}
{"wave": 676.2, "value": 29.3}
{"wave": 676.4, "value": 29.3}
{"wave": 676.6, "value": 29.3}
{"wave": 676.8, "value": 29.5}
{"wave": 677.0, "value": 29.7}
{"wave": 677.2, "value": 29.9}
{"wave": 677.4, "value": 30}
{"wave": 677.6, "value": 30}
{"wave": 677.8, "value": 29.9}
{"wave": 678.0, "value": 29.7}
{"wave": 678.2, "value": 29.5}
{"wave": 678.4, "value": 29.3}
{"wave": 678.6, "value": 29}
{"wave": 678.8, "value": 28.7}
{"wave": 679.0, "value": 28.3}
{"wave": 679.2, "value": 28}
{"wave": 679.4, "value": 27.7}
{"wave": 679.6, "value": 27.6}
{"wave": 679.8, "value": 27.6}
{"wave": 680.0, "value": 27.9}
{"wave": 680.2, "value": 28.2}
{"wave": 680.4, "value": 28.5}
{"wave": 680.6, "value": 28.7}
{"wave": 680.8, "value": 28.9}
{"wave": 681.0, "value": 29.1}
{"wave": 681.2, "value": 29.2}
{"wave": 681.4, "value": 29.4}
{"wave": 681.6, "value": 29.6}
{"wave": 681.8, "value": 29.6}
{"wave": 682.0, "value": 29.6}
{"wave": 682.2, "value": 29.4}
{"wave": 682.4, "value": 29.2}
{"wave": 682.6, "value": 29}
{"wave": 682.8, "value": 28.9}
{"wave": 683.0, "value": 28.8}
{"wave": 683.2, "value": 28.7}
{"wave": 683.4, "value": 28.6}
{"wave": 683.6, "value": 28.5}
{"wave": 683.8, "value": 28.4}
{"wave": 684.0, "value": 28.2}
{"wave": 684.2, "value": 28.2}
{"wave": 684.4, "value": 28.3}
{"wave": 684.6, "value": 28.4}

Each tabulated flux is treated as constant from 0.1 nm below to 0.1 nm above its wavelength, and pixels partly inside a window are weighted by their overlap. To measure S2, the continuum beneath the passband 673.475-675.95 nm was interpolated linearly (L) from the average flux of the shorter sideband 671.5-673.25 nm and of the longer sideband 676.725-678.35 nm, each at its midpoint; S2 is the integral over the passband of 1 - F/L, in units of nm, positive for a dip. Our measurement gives 0.100 nm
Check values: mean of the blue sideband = 30.2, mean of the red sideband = 29.8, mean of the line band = 28.8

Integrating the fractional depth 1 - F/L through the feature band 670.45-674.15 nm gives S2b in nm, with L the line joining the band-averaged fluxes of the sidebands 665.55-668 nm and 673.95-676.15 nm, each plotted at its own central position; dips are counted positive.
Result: -0.134 nm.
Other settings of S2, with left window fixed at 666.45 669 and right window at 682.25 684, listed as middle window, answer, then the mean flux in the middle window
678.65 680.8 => 0.044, 28.2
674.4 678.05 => -0.052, 29.2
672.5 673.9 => -0.050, 29.8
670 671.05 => -0.008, 29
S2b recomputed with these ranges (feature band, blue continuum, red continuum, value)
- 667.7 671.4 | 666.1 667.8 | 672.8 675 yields -0.01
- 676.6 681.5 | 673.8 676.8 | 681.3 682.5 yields 0.05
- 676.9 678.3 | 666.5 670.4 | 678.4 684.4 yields -0.05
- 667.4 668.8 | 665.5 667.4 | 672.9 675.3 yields 0.02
